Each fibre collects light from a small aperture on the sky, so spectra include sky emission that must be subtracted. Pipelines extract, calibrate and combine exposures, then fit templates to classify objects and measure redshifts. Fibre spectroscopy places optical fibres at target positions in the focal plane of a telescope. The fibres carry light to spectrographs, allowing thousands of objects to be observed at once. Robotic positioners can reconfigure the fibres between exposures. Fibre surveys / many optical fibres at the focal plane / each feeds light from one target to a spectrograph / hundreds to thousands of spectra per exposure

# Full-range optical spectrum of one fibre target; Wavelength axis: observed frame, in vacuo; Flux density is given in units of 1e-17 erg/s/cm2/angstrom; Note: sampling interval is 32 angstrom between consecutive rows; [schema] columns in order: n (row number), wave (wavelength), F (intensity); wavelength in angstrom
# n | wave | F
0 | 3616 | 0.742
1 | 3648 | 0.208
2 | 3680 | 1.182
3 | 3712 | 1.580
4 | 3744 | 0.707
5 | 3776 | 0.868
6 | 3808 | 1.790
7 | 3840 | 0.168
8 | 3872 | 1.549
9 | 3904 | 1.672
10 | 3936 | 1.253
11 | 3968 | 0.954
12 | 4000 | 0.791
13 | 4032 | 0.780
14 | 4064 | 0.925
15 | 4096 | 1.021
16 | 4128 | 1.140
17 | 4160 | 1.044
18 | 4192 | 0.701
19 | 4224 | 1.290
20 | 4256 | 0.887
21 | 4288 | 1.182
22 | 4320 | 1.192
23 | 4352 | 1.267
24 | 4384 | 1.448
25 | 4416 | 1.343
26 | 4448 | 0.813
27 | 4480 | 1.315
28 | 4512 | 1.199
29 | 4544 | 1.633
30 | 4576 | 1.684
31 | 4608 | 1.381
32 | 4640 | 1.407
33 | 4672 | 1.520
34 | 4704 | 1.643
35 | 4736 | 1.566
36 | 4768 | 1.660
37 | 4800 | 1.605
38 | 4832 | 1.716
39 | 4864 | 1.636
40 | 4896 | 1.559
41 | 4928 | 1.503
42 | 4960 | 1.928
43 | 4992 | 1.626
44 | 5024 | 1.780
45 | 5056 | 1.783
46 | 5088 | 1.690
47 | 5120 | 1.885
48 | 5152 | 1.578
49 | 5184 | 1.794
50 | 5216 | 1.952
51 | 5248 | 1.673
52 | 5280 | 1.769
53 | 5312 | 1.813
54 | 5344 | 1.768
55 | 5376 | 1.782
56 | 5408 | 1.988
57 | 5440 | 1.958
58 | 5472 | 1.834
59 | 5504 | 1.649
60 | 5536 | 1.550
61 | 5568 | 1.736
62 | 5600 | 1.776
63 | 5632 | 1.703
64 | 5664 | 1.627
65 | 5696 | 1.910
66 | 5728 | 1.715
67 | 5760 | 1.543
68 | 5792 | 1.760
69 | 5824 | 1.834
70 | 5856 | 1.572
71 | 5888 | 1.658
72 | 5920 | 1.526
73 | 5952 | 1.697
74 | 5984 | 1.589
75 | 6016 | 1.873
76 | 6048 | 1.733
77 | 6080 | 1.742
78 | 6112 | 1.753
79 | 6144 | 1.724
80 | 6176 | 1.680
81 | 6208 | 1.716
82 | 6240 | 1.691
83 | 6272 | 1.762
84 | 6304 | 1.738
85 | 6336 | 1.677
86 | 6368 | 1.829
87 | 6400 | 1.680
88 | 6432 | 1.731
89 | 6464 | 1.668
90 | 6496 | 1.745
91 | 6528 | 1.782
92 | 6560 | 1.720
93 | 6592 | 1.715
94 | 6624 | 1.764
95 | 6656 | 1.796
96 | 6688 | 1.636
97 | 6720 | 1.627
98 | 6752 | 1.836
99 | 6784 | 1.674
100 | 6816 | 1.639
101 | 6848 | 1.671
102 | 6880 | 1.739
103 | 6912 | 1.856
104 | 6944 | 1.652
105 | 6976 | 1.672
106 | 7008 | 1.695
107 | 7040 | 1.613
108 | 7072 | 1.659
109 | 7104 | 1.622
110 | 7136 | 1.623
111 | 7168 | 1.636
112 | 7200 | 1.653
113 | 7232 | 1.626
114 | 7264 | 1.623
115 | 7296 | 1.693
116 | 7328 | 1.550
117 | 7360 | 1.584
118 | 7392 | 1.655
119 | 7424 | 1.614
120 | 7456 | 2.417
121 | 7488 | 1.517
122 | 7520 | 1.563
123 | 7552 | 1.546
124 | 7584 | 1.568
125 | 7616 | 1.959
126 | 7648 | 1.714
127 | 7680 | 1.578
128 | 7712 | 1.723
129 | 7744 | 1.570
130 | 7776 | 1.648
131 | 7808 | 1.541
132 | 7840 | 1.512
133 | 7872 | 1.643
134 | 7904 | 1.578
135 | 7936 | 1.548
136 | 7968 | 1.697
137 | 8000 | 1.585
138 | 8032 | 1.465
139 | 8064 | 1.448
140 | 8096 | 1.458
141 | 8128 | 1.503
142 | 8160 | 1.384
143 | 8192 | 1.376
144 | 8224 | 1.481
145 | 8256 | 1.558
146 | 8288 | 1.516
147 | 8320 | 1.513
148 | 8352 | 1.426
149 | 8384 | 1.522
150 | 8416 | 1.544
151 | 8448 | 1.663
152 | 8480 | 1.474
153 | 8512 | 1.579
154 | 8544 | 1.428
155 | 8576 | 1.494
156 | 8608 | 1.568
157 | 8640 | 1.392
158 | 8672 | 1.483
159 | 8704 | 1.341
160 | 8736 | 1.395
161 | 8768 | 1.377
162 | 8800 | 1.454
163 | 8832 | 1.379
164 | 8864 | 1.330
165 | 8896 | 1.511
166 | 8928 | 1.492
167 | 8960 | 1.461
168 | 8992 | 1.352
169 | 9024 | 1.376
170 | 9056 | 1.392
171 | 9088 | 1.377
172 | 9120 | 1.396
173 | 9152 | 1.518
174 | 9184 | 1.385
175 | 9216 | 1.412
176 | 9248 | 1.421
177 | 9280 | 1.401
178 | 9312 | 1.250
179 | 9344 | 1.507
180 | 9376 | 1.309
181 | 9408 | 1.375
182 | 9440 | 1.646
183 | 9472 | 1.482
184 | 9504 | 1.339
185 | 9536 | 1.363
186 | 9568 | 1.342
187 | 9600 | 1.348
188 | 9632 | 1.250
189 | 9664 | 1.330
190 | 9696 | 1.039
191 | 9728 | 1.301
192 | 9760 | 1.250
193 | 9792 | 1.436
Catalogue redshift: 0.134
